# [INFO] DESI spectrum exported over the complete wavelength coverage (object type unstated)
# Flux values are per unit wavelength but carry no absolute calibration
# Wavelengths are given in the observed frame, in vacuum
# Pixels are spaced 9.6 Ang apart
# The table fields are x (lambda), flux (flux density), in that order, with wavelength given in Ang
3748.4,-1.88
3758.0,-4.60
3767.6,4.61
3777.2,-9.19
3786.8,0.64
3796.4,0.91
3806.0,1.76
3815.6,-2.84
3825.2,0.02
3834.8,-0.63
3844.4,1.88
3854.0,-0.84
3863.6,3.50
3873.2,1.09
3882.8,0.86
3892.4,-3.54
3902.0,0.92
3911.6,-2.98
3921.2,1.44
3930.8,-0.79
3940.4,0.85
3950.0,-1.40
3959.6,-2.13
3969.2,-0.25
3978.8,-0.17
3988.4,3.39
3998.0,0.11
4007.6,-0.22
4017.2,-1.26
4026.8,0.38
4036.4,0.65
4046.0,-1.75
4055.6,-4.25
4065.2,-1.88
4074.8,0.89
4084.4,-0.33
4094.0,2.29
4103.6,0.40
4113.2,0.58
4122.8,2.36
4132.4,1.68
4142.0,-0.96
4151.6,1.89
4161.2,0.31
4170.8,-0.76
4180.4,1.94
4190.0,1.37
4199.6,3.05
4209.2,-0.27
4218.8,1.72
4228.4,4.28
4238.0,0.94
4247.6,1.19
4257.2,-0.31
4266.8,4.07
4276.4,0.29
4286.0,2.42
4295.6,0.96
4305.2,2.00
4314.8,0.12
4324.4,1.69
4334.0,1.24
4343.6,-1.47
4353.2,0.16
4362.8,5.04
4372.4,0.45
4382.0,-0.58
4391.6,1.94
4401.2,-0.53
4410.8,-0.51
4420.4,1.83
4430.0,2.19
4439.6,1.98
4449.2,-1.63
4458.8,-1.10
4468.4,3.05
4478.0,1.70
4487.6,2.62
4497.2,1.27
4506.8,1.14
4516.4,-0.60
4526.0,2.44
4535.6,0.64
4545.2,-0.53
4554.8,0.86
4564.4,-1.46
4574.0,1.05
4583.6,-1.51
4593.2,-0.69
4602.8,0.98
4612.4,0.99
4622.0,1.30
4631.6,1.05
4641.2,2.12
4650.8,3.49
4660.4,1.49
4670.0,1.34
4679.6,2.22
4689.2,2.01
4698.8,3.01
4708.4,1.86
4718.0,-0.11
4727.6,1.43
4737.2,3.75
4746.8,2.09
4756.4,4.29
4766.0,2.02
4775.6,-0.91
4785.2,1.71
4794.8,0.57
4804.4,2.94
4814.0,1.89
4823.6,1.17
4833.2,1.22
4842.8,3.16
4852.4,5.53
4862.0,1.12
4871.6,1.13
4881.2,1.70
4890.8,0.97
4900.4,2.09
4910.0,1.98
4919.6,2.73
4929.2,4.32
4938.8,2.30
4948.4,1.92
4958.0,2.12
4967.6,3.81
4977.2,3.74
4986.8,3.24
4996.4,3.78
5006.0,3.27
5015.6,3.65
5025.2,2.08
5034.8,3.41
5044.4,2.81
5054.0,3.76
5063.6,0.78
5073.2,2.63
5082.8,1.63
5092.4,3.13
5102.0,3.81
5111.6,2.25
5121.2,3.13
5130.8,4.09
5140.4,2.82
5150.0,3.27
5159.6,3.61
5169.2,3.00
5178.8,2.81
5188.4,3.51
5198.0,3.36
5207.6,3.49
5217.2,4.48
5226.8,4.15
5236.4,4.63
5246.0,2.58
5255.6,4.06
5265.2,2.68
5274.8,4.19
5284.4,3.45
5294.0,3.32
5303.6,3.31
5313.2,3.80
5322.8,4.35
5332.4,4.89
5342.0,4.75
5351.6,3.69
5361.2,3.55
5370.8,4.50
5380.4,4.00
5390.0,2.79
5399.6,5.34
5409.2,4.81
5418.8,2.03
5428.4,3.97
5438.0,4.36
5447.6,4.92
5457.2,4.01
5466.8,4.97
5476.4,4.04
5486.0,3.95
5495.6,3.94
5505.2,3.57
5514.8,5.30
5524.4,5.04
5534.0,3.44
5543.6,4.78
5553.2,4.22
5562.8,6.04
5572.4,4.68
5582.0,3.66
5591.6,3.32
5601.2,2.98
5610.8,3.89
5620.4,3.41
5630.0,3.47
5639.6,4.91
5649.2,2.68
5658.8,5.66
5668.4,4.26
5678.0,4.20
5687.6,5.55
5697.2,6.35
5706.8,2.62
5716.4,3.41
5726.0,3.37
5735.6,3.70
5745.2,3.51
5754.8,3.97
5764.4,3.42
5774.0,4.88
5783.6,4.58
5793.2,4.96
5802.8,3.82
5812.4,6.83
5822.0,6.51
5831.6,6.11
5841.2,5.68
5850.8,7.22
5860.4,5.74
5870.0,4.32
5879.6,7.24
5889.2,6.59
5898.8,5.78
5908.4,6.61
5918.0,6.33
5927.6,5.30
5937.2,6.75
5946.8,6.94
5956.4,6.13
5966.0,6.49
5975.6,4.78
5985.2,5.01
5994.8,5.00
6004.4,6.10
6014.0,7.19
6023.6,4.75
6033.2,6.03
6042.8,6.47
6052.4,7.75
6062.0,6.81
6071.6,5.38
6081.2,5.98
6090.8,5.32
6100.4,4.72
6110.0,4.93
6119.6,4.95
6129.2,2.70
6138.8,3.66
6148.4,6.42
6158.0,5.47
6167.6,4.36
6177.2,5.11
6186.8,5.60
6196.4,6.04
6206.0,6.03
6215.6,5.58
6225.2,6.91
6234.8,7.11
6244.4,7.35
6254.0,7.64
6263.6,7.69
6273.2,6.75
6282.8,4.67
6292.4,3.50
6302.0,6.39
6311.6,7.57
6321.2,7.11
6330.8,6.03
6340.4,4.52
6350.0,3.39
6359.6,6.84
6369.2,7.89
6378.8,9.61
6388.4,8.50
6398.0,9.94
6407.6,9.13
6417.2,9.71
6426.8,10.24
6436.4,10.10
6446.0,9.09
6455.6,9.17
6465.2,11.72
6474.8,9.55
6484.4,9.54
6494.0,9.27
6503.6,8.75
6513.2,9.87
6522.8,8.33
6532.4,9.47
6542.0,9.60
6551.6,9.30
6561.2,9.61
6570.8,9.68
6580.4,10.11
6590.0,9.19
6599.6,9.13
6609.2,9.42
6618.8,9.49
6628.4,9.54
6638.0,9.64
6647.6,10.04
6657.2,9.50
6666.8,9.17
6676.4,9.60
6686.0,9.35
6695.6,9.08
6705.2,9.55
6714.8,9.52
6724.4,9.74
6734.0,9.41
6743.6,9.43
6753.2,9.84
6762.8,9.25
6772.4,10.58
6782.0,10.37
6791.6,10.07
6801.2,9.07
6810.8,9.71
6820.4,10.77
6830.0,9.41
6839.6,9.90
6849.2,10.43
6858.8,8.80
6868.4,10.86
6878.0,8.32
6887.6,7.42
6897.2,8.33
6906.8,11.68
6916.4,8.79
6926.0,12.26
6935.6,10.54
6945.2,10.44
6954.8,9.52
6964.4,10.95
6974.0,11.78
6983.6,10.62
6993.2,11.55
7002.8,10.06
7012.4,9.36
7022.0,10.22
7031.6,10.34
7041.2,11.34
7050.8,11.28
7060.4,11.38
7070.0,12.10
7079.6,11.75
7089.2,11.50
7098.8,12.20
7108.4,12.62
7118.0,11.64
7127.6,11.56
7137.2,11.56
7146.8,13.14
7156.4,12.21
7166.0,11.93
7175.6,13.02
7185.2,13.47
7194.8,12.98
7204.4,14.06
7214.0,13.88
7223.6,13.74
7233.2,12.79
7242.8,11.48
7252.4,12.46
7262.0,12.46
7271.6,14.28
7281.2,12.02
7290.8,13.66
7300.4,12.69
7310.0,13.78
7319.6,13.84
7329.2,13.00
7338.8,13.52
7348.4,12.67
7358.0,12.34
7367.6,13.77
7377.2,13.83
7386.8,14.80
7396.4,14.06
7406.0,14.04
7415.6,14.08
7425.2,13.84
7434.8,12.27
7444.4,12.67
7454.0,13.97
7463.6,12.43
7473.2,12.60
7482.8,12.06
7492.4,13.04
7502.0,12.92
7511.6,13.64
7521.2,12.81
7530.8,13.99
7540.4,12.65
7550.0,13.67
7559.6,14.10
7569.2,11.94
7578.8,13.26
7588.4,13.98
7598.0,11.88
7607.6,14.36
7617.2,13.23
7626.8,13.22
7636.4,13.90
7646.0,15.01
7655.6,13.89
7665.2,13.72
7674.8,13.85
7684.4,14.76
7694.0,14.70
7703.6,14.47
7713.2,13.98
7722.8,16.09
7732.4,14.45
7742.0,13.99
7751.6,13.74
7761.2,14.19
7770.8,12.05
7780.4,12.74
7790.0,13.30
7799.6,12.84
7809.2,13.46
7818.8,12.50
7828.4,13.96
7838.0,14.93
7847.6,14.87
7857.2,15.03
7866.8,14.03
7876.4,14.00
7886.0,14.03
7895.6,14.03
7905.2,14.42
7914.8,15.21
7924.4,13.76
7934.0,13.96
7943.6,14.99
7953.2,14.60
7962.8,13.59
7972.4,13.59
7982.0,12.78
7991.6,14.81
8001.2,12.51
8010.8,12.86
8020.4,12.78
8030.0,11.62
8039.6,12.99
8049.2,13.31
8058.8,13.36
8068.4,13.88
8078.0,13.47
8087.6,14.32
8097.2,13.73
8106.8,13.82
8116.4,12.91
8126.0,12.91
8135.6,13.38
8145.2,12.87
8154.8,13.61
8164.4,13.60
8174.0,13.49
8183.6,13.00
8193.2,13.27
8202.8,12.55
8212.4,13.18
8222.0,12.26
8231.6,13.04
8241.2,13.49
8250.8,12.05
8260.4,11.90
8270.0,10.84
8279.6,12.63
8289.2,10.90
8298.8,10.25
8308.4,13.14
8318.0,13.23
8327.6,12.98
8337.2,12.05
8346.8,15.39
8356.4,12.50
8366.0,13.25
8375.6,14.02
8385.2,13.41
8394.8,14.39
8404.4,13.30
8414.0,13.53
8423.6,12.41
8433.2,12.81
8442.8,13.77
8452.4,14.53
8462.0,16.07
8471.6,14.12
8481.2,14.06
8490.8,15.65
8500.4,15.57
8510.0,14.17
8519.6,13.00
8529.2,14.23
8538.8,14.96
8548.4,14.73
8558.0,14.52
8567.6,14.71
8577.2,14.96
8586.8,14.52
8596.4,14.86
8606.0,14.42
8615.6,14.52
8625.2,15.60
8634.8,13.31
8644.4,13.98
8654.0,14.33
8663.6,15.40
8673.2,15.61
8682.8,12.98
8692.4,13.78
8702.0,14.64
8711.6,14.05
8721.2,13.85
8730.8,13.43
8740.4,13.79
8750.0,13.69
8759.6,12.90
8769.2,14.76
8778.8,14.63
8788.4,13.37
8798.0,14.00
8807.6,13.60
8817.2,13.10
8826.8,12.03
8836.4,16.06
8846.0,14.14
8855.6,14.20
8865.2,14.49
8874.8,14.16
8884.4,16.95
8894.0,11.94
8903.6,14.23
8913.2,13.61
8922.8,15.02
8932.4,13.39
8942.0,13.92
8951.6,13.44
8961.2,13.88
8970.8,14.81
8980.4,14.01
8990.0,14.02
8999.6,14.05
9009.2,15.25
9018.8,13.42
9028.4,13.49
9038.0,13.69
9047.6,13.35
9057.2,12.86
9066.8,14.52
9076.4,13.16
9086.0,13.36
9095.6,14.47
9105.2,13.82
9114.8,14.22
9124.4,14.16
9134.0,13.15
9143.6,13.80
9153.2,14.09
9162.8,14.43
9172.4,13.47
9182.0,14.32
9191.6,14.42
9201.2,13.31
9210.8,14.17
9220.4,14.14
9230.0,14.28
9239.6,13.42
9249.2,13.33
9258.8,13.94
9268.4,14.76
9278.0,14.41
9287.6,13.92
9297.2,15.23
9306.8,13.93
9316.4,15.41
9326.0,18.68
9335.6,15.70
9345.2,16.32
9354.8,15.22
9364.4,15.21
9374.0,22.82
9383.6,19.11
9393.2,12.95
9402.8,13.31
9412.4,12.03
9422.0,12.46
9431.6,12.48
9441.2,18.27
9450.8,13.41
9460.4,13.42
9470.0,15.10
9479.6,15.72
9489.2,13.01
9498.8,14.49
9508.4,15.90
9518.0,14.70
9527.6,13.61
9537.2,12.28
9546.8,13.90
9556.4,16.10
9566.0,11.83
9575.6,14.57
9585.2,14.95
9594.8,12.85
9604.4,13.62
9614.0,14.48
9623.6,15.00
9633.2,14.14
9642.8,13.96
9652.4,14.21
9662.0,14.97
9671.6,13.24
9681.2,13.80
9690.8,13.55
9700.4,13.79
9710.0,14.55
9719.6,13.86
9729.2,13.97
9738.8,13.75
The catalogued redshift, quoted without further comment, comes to 0.60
